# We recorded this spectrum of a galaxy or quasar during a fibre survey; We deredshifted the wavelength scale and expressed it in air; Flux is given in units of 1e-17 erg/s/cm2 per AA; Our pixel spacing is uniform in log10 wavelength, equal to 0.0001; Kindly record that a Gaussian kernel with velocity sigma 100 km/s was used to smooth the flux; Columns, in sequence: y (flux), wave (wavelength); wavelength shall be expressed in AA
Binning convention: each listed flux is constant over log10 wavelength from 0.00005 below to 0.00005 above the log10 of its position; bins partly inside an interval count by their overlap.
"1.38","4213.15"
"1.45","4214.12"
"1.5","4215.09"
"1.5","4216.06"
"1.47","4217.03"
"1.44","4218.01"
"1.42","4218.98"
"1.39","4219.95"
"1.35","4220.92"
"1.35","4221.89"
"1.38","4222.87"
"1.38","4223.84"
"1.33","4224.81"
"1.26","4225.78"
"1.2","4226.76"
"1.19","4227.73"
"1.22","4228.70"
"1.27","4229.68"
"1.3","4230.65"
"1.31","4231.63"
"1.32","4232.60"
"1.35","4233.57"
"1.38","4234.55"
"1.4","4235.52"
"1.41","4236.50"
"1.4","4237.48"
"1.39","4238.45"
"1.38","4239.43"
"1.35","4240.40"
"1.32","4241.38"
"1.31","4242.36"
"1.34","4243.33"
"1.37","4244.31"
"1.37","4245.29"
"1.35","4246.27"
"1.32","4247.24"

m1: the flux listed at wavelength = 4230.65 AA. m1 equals 1.3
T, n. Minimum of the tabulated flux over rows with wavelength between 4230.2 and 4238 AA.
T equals 1.3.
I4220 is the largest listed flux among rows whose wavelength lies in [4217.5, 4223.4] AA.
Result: 1.44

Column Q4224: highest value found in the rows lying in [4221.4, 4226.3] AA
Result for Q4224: 1.38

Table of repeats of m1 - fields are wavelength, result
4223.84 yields 1.38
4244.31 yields 1.37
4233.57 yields 1.35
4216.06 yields 1.5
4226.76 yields 1.2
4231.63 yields 1.31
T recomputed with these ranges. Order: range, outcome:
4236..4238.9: 1.39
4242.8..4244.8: 1.34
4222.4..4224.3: 1.38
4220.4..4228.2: 1.19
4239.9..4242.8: 1.31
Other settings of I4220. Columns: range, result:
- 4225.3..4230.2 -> 1.27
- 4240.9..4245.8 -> 1.37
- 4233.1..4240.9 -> 1.41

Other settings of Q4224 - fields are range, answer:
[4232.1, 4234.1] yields 1.35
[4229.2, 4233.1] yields 1.32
